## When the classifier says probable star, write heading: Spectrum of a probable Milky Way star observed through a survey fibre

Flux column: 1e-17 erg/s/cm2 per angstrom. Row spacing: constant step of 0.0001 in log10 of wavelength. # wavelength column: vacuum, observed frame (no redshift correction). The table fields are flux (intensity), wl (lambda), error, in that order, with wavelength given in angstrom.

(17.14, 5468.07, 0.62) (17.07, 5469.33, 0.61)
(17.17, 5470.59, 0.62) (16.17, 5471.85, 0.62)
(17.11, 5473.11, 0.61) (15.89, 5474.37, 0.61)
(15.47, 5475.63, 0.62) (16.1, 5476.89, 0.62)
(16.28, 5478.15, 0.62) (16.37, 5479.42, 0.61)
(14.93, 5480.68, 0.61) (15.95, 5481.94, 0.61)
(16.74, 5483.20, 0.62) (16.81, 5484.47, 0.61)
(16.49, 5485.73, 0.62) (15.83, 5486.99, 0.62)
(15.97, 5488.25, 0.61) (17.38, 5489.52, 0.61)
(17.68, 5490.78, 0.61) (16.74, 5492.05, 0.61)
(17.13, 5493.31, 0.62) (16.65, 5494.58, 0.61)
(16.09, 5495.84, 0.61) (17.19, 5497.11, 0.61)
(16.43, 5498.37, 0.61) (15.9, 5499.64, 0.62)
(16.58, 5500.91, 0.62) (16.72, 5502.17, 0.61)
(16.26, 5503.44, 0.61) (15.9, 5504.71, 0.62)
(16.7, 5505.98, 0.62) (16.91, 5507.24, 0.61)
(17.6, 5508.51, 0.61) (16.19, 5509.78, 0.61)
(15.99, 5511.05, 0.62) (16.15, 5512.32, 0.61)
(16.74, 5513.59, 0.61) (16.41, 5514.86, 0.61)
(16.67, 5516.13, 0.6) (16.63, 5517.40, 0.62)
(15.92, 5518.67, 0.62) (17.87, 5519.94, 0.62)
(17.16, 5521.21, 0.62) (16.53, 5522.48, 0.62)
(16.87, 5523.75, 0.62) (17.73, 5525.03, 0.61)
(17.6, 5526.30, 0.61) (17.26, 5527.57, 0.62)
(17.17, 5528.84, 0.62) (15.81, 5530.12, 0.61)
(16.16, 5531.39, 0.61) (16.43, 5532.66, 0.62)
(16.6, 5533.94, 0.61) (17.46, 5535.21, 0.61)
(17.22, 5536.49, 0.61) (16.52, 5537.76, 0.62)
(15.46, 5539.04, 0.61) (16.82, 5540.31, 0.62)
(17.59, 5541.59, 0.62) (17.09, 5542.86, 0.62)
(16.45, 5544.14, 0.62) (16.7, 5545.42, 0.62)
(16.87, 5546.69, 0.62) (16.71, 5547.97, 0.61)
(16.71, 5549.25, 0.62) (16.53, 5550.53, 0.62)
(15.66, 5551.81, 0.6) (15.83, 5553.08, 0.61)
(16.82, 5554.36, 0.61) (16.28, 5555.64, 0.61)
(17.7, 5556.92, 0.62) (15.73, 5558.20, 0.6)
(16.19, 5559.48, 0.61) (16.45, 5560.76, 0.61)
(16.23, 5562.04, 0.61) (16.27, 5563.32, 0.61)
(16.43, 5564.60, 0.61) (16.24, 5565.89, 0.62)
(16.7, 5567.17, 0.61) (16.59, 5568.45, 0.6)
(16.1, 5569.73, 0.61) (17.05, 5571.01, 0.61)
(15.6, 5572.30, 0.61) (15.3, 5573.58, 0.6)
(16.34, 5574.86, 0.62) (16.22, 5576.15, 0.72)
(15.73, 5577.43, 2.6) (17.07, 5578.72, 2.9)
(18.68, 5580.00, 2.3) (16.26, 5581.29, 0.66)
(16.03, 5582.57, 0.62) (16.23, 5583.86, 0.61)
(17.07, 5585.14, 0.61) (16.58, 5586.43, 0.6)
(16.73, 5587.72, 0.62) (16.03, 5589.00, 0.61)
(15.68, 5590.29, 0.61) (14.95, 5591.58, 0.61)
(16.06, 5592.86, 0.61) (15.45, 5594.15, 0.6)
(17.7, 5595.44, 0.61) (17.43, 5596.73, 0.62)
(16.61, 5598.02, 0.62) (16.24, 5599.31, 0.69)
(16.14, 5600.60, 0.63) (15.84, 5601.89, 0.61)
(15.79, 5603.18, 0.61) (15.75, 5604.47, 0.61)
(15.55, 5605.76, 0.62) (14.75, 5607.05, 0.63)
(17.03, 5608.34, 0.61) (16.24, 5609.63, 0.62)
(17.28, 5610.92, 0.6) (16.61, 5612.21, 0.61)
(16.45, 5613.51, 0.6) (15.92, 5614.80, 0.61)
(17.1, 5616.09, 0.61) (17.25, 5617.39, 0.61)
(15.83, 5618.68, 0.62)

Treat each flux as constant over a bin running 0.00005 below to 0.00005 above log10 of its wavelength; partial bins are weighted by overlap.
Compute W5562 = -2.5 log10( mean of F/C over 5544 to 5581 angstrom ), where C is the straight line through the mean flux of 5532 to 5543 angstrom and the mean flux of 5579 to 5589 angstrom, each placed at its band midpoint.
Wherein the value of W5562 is 0.021 mag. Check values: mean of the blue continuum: 16.8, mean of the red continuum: 16.8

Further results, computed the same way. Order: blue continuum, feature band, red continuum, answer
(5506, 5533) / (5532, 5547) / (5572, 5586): -0.01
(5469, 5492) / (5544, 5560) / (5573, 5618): -0.01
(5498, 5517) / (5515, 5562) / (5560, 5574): -0.02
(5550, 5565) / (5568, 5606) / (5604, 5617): 0.00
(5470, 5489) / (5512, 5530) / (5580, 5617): -0.04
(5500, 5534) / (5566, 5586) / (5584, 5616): -0.01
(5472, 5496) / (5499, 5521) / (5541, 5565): -0.01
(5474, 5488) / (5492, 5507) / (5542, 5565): -0.02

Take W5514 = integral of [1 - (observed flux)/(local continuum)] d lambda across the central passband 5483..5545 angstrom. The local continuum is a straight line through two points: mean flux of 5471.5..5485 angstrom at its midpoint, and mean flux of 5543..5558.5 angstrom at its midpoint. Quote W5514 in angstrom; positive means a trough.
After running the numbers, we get -1.4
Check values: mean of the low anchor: 16.2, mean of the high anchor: 16.5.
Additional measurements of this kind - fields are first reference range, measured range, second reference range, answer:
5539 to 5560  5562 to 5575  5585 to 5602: 0.16 angstrom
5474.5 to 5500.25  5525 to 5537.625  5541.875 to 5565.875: -0.33 angstrom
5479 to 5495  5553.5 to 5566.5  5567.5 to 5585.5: 0.03 angstrom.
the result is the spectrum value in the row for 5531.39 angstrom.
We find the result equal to 16.16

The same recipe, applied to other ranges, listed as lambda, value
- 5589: 16.03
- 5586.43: 16.58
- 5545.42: 16.7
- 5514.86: 16.41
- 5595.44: 17.7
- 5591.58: 14.95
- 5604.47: 15.75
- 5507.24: 16.91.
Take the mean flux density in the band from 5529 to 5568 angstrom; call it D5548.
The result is 16.5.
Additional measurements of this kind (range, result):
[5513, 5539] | 16.8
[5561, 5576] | 16.3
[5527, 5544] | 16.7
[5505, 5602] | 16.5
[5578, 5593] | 16.5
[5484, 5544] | 16.7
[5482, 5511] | 16.6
